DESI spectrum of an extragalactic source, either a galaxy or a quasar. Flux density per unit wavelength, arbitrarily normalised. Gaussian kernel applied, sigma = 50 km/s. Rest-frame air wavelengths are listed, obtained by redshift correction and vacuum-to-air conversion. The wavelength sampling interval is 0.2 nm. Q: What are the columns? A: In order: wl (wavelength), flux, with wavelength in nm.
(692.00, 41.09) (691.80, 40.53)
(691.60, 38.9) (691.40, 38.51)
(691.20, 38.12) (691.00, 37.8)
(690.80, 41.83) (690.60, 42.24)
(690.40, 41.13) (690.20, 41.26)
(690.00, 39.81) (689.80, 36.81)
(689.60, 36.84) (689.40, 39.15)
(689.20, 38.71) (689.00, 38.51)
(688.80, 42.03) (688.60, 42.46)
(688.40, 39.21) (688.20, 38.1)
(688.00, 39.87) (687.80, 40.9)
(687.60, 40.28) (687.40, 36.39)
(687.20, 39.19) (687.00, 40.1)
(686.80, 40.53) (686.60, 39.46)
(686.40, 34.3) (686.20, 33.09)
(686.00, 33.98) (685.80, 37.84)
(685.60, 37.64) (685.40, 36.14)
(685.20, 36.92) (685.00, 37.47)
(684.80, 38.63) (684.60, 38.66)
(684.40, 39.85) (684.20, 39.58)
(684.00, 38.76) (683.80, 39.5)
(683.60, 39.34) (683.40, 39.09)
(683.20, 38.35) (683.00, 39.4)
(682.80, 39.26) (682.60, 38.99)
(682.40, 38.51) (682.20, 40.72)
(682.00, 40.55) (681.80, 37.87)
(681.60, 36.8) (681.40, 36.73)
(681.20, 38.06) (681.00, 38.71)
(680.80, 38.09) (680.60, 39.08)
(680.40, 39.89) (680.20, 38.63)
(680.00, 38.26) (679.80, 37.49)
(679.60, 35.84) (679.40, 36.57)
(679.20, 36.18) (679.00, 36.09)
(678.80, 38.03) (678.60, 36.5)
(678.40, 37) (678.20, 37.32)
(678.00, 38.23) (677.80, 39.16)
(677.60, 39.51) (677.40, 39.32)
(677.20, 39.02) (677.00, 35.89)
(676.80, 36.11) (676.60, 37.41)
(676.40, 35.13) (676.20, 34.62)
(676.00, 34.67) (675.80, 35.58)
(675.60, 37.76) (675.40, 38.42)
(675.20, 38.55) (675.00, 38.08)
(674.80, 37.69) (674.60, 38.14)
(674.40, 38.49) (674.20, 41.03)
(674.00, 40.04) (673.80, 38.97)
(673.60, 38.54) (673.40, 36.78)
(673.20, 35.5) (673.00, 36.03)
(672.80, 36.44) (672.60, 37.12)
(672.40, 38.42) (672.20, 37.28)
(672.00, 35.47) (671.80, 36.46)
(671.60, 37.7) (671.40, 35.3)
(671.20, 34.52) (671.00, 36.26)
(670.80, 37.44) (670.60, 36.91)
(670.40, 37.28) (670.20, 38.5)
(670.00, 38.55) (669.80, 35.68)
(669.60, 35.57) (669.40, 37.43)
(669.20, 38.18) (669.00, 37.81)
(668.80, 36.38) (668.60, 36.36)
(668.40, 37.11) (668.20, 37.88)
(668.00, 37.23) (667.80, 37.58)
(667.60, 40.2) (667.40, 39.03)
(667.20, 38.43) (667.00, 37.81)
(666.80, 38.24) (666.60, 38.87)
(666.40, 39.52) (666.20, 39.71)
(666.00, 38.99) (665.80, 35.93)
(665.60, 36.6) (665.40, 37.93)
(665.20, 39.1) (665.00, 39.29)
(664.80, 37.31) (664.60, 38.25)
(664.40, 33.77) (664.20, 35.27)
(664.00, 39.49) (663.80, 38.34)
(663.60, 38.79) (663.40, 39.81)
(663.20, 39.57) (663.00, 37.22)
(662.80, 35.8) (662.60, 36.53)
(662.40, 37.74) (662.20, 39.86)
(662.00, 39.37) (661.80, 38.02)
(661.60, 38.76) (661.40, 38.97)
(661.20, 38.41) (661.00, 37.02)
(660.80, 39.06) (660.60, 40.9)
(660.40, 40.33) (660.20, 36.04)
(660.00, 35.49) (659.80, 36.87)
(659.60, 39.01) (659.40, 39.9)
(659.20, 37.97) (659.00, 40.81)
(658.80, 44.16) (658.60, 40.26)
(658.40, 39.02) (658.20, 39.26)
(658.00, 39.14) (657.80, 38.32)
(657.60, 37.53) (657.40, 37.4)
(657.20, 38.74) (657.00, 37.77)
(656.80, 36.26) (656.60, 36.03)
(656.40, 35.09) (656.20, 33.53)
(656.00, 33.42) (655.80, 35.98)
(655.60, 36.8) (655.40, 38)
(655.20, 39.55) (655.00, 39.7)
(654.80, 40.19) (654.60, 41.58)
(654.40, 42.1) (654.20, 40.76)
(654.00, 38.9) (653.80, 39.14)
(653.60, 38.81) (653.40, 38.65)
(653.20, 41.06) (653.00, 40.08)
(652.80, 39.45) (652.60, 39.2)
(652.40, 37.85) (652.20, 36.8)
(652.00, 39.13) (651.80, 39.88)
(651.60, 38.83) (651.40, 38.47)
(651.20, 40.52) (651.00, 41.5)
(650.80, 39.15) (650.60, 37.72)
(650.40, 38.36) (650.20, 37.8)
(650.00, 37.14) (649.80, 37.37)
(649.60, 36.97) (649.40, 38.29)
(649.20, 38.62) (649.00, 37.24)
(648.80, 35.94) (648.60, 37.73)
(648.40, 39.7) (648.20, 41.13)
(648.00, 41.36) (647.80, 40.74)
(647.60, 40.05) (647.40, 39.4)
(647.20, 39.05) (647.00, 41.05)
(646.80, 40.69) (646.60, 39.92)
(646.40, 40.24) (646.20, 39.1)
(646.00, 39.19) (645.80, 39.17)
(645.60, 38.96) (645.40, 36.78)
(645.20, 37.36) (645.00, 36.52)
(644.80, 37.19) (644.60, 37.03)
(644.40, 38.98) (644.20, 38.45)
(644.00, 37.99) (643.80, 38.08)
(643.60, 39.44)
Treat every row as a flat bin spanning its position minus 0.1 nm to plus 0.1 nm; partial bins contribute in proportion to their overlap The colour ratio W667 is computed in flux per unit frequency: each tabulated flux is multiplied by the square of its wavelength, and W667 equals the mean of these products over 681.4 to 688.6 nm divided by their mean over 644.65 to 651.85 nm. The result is 1.1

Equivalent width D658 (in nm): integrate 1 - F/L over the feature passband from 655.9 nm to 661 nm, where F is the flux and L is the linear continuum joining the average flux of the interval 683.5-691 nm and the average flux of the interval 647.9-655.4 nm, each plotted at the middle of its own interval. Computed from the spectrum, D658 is 0.126 nm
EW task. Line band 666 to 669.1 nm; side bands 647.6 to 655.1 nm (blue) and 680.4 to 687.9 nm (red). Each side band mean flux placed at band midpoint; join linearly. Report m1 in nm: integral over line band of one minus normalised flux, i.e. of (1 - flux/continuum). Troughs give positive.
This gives 0.05 nm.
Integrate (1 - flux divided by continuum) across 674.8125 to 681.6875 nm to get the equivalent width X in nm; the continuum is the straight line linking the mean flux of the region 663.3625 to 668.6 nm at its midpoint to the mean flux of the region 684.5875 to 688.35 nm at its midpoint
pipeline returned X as 0.09 nm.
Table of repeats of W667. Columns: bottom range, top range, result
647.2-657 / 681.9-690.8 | 1.12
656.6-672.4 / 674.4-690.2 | 1.06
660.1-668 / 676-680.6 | 1.02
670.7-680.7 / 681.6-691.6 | 1.07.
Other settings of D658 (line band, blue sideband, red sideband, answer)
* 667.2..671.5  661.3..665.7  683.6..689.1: 0.10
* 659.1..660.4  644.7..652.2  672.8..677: 0.01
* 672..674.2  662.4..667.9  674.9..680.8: 0.00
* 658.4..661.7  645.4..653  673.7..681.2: -0.04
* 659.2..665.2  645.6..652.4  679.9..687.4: 0.10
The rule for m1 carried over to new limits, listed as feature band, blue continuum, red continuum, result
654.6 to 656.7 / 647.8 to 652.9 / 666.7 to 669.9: 0.071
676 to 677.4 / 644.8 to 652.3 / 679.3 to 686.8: 0.065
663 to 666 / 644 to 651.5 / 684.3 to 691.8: 0.071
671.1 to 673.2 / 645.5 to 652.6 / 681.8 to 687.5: 0.115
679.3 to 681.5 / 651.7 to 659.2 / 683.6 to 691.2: 0.046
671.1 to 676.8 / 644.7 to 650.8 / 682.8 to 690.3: 0.222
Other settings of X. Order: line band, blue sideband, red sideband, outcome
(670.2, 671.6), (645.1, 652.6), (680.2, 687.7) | 0.072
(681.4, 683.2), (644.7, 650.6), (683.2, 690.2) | -0.013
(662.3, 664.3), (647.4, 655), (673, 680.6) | 0.029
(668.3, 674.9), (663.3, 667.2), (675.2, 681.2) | 0.087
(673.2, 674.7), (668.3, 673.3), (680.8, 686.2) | -0.060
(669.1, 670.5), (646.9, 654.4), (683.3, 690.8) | 0.058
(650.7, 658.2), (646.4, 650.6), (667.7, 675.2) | -0.003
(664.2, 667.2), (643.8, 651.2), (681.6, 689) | 0.064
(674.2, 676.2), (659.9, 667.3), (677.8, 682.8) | 0.026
